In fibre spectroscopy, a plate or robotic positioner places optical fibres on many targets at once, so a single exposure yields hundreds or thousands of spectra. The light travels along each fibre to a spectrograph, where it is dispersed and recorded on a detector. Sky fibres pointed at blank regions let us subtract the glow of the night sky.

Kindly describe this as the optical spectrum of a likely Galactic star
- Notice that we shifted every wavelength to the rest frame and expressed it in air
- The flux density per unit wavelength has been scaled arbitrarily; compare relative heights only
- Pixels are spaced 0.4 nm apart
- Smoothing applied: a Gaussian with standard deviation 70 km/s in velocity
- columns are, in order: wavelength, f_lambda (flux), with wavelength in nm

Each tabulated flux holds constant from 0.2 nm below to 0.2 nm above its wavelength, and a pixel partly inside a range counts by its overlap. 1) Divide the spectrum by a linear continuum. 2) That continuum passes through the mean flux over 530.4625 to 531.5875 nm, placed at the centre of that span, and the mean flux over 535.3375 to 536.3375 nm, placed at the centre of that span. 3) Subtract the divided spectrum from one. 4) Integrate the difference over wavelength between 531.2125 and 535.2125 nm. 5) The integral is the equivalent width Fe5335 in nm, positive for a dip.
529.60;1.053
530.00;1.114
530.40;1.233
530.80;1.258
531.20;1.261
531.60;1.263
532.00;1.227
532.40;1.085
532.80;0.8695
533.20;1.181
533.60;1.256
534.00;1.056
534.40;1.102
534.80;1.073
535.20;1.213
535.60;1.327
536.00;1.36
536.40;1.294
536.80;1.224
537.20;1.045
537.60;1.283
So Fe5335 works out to 0.48 nm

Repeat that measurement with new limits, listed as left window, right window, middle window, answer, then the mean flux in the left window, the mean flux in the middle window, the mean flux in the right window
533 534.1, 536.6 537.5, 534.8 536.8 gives -0.189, 1.17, 1.27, 1.15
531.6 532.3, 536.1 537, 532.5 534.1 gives 0.182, 1.22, 1.09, 1.27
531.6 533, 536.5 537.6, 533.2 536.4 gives -0.190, 1.09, 1.2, 1.18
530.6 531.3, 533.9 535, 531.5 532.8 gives 0.068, 1.26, 1.14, 1.08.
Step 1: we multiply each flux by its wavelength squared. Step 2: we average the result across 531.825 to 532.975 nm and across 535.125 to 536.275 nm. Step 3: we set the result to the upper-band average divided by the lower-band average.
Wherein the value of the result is 1.25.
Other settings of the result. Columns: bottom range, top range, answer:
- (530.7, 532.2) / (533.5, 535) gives 0.90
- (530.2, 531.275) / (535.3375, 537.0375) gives 1.06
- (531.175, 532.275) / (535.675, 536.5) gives 1.09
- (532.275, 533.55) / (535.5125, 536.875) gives 1.24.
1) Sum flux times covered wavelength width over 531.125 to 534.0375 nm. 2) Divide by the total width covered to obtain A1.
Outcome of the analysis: 1.15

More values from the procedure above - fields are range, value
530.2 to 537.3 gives 1.19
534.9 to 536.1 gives 1.28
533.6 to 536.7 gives 1.21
